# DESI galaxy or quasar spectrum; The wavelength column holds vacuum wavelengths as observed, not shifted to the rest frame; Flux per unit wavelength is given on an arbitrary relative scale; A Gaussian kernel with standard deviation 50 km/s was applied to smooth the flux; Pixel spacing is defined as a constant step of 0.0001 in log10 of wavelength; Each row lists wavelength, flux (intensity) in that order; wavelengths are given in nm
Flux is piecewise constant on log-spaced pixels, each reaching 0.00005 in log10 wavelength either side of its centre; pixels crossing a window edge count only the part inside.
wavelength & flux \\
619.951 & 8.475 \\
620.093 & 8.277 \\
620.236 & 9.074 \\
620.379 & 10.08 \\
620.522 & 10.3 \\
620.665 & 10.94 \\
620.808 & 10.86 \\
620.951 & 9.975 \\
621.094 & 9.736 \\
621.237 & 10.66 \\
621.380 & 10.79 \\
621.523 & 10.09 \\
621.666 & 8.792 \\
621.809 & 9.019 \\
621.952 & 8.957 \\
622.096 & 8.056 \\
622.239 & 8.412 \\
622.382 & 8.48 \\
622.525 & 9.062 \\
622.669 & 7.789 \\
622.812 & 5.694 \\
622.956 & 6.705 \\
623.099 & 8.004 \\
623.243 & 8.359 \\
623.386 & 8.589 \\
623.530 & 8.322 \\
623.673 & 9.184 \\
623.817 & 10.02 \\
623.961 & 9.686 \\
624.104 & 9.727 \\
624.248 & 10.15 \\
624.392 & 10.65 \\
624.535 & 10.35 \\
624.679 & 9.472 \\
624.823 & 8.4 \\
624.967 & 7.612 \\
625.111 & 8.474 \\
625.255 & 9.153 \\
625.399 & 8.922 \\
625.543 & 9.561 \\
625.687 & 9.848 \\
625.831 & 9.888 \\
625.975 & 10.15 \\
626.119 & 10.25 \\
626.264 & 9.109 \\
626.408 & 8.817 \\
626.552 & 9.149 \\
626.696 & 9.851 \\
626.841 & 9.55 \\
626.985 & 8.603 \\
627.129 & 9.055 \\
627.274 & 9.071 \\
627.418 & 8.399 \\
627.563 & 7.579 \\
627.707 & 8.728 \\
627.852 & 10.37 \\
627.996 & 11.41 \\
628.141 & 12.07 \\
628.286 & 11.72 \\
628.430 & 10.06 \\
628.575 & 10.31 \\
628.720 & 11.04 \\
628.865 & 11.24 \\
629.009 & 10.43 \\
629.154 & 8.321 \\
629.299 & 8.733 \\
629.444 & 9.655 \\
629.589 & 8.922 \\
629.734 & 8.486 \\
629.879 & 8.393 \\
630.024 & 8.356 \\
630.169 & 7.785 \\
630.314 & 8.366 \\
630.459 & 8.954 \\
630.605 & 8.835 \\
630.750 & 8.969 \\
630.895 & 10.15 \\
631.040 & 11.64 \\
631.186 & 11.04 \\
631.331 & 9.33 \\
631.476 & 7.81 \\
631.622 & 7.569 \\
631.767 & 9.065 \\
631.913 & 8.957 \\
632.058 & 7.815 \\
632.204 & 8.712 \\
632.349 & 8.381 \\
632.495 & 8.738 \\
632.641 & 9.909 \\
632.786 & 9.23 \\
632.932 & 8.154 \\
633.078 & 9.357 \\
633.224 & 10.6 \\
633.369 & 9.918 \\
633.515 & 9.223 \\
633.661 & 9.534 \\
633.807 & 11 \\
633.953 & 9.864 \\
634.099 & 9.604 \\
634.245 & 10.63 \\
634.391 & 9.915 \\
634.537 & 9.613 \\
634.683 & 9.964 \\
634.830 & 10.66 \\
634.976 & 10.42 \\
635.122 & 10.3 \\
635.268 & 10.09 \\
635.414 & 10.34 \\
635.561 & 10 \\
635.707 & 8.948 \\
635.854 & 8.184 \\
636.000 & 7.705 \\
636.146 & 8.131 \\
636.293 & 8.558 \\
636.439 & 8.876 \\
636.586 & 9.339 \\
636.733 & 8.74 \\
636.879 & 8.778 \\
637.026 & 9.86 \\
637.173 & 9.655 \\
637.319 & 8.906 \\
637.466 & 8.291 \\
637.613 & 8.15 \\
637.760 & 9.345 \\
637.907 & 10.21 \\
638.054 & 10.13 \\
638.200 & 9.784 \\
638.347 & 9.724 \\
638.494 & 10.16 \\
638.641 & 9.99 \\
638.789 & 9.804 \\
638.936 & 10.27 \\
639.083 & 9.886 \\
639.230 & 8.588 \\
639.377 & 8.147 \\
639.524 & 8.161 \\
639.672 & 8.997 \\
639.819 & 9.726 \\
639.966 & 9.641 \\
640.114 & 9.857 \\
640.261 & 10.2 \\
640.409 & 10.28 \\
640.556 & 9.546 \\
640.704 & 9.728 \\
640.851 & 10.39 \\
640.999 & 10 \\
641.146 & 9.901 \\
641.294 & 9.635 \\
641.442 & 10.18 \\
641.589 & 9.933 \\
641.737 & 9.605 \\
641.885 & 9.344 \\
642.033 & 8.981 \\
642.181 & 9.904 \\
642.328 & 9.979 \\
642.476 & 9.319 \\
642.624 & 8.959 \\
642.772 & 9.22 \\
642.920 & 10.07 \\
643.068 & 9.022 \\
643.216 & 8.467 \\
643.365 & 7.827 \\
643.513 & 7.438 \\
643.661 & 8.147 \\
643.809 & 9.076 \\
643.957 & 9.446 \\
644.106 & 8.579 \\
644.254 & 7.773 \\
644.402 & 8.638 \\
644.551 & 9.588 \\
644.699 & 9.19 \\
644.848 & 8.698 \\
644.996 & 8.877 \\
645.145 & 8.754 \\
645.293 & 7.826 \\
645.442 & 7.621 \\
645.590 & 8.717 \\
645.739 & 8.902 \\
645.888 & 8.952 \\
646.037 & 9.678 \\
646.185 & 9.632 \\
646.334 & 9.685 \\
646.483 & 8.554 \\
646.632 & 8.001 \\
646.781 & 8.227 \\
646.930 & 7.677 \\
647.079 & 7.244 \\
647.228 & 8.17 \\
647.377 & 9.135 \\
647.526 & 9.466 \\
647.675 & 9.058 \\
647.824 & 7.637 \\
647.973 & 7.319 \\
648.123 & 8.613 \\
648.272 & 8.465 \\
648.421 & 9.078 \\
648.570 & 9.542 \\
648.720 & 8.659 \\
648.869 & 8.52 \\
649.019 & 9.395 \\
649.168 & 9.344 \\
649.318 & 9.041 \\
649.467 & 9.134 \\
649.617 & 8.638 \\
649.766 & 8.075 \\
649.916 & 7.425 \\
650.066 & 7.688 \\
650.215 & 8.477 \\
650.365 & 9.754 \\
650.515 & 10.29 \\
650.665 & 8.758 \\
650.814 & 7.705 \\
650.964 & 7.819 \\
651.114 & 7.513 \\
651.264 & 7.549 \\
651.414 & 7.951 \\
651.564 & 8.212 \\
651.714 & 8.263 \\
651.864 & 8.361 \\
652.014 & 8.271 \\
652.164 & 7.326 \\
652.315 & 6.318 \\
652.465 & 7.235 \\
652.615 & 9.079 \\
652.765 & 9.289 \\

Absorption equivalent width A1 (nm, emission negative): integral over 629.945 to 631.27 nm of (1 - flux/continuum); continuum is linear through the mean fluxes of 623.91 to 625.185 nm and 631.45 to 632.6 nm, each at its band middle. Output -0.11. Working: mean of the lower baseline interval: 9.39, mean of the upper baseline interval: 8.44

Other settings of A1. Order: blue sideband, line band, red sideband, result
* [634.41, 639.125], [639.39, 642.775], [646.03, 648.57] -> -0.19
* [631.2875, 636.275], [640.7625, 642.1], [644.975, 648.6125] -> -0.13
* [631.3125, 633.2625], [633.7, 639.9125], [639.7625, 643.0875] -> -0.15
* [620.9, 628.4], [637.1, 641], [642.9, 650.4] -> -0.30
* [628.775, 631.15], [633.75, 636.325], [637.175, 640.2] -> -0.09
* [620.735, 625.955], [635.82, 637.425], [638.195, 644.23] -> 0.09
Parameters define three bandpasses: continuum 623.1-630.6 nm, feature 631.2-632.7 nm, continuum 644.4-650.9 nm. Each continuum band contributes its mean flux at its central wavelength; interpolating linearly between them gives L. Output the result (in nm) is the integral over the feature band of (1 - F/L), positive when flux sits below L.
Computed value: 0.08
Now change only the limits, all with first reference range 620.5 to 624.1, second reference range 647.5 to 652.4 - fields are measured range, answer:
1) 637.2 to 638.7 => -0.14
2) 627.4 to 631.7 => -0.30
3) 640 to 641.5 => -0.23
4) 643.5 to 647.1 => -0.05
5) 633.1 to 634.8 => -0.23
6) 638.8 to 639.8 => -0.05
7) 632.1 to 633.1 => -0.01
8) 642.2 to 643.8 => -0.06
